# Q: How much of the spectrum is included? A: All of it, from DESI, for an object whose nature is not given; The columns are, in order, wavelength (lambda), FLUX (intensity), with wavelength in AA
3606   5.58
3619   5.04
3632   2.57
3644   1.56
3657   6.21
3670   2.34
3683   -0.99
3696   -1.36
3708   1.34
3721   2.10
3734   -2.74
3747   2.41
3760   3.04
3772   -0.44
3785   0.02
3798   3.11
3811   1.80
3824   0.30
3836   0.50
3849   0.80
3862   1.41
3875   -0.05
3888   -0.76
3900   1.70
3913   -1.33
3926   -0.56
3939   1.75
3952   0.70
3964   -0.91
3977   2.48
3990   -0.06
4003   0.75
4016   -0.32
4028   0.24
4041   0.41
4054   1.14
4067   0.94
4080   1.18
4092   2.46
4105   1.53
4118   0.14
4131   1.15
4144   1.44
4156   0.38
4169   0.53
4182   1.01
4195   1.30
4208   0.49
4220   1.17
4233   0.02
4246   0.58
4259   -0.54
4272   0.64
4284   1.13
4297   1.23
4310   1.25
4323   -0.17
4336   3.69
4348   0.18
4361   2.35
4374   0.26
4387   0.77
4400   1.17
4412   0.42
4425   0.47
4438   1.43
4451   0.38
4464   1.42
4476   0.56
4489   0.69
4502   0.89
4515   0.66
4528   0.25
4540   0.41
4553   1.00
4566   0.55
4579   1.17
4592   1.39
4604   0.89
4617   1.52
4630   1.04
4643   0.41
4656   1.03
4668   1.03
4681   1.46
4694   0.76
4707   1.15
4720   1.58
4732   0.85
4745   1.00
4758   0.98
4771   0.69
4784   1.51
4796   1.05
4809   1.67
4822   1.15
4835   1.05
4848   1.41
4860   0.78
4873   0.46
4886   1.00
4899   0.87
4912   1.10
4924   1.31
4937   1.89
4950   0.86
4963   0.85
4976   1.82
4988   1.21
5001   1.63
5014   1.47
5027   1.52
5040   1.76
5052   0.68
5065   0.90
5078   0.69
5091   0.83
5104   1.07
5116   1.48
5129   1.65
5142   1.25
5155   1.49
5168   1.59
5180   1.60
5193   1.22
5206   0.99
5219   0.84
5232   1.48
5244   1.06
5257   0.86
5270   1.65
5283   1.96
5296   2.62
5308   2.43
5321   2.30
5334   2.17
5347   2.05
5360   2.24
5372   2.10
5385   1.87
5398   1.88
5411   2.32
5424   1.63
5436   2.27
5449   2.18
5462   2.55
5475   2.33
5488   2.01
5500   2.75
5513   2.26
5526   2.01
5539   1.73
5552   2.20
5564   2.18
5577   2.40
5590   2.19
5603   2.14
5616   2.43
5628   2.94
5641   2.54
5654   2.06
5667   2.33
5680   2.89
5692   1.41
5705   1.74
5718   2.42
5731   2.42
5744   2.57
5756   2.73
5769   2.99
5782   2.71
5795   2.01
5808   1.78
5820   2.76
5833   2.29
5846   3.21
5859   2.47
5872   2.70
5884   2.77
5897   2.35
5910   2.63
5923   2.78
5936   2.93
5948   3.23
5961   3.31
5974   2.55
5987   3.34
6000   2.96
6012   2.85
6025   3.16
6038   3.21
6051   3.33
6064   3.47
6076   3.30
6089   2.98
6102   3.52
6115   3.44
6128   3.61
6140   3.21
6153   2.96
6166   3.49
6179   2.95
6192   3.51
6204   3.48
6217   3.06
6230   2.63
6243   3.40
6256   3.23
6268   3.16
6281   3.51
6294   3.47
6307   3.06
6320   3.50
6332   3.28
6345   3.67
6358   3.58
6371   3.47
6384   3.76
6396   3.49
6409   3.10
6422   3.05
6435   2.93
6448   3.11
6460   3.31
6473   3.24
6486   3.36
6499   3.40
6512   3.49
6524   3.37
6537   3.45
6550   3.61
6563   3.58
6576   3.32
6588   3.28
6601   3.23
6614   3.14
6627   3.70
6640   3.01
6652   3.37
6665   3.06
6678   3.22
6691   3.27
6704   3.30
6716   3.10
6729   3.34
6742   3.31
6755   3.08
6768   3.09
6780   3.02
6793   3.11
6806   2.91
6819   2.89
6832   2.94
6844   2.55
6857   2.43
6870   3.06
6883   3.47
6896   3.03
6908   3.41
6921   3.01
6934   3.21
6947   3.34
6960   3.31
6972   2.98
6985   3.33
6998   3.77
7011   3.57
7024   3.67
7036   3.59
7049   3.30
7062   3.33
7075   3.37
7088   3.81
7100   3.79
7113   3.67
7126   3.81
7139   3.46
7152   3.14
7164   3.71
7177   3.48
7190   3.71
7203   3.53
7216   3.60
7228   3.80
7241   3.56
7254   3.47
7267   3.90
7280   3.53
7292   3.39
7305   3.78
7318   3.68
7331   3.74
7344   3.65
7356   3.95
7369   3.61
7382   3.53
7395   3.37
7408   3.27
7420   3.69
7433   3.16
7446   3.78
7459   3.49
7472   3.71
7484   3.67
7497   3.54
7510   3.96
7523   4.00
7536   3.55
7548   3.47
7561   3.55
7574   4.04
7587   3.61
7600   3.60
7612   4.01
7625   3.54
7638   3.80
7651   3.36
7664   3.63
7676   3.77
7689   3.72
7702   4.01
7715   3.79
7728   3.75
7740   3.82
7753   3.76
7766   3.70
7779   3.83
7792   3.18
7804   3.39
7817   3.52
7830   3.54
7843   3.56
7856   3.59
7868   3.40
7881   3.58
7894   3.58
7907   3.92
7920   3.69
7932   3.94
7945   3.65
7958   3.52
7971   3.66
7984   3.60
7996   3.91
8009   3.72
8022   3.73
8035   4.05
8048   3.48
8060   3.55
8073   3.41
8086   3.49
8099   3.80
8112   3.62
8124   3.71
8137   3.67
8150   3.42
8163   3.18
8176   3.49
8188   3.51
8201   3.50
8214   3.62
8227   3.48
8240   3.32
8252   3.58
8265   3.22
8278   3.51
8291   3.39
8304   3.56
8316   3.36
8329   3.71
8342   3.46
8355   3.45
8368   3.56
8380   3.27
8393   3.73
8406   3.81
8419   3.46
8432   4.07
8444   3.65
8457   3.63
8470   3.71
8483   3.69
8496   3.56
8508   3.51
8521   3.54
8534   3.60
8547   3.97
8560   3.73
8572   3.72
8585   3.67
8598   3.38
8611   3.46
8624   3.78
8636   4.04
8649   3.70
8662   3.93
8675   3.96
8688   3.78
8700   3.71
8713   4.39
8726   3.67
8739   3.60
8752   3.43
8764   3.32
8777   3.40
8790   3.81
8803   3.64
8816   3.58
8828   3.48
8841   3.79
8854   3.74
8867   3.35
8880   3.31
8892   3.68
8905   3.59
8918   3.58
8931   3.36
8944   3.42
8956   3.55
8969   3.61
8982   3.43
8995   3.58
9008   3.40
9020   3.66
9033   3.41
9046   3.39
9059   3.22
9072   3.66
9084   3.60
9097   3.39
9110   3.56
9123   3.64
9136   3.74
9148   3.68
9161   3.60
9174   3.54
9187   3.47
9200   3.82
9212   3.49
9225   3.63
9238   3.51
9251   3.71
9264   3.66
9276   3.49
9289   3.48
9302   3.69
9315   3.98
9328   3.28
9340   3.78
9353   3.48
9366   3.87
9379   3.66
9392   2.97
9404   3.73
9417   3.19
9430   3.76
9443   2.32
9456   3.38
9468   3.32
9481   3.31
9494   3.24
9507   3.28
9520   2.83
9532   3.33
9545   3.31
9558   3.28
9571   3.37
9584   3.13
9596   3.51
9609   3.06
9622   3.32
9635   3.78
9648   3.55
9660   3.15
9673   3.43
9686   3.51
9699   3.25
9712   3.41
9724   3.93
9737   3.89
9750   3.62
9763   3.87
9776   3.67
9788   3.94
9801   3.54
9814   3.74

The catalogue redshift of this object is 0.323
